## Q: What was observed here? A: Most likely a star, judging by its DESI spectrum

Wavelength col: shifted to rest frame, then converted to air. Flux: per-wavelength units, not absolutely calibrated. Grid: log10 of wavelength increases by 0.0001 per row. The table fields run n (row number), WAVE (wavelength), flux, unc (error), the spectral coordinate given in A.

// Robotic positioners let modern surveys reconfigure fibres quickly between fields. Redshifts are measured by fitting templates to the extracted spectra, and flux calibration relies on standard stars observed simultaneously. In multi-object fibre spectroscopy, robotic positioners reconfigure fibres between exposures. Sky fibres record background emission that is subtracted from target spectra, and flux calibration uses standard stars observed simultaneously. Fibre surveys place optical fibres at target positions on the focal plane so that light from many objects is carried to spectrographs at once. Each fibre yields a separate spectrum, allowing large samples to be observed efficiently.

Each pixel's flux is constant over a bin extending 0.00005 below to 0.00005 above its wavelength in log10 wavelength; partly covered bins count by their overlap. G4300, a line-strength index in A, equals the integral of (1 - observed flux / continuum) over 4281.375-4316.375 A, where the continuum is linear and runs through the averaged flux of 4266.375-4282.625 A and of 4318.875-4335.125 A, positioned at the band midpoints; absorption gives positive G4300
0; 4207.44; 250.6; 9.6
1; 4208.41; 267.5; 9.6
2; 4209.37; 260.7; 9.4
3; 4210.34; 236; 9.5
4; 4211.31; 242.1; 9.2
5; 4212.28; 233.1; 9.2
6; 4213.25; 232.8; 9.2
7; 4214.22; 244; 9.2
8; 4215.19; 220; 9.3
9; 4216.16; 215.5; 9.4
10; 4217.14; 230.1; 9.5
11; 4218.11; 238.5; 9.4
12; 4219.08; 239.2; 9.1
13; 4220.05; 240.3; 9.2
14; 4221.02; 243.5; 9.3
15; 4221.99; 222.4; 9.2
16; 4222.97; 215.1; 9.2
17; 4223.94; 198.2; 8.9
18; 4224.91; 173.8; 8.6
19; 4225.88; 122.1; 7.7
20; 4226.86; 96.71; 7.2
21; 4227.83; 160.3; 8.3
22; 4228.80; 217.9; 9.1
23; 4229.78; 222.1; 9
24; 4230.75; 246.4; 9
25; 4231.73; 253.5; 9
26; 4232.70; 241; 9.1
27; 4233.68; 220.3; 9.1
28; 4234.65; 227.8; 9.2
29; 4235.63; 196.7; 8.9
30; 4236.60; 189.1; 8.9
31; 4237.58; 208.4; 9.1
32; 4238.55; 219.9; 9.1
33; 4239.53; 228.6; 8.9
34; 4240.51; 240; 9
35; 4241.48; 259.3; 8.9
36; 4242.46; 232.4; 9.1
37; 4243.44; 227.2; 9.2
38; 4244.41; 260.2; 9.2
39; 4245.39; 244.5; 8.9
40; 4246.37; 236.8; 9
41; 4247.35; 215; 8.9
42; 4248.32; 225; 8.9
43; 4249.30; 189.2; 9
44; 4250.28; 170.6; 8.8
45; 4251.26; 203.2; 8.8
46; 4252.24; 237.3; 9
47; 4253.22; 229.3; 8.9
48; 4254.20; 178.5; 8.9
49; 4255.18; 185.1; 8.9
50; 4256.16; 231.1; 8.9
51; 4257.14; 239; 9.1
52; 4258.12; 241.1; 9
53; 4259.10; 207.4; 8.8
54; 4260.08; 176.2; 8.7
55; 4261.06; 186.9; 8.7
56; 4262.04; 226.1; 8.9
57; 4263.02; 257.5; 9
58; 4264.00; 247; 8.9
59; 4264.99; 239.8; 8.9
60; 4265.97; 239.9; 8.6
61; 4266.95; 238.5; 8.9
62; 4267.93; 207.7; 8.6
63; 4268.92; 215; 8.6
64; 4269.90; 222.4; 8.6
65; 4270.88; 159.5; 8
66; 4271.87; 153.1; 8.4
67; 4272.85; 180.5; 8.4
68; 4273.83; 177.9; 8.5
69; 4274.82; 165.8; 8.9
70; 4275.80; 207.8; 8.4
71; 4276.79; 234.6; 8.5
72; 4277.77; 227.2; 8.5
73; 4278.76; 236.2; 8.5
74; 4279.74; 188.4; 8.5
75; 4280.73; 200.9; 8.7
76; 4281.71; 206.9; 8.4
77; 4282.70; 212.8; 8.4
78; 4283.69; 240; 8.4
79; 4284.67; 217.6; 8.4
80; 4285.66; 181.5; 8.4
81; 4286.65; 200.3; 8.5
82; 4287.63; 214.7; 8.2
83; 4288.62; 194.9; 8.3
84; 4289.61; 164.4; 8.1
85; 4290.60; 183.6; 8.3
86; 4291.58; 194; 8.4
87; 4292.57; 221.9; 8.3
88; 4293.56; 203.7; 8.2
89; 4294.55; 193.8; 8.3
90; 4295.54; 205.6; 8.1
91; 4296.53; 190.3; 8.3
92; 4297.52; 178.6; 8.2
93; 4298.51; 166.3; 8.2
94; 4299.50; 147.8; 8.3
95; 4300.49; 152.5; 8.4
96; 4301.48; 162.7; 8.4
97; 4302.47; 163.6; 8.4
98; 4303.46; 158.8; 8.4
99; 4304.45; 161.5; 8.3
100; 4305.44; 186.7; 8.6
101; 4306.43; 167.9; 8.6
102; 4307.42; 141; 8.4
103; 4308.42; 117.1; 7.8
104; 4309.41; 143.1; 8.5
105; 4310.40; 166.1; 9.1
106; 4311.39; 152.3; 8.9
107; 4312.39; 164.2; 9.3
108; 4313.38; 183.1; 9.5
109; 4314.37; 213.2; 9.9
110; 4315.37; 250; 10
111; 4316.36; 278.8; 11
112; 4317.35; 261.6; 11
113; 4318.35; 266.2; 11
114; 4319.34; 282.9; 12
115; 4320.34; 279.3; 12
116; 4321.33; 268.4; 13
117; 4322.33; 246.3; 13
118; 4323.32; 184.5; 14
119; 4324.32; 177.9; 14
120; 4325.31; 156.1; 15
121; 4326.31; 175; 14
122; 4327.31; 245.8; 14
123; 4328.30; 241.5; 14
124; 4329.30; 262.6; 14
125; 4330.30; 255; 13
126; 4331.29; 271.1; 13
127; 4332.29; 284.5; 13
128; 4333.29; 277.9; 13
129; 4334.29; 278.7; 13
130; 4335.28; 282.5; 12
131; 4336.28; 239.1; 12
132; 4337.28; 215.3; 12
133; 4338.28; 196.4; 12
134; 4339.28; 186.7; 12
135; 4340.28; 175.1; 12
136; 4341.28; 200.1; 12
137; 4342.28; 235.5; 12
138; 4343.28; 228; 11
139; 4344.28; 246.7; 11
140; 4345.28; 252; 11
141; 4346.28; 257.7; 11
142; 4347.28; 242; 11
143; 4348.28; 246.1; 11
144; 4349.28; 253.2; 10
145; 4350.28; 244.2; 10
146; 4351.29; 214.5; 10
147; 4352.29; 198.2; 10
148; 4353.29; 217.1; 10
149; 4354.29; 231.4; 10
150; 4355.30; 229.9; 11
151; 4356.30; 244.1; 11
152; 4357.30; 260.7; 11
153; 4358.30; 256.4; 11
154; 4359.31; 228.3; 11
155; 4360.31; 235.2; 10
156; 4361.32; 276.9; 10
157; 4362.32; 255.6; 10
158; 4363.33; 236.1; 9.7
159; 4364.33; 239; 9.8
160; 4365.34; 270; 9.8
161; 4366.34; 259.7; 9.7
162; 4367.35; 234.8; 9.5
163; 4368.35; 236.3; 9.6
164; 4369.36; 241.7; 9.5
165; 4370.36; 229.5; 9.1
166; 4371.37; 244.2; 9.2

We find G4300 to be 5.8 A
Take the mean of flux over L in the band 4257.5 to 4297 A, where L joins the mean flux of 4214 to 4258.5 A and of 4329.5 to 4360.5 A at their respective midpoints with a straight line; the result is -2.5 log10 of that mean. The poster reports 0.09 mag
